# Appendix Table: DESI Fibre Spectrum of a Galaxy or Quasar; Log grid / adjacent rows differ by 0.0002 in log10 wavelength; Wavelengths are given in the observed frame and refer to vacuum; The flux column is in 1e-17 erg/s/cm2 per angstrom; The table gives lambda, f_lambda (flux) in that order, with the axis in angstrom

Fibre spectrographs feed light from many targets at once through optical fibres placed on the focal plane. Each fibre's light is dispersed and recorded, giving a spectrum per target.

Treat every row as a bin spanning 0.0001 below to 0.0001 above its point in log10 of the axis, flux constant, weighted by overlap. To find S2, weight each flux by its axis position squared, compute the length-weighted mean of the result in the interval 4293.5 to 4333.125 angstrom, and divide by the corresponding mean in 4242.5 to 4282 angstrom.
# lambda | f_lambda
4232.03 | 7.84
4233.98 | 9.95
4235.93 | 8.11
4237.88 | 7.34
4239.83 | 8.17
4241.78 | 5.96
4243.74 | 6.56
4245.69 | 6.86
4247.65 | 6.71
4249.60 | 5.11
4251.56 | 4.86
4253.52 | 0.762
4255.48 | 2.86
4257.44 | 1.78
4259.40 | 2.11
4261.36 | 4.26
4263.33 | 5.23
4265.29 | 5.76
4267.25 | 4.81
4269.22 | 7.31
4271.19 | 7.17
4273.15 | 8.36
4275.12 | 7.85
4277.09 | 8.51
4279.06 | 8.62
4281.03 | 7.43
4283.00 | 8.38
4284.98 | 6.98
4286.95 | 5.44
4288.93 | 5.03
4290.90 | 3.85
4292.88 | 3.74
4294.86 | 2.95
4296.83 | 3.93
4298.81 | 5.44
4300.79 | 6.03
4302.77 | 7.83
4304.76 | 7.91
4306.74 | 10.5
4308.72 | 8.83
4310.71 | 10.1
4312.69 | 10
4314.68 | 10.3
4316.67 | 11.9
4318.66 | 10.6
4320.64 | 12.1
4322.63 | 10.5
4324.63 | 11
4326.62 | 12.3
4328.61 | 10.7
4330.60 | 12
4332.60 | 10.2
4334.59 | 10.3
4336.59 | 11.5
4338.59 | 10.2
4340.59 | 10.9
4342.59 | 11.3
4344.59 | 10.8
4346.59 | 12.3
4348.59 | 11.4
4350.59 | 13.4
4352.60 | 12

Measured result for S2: 1.67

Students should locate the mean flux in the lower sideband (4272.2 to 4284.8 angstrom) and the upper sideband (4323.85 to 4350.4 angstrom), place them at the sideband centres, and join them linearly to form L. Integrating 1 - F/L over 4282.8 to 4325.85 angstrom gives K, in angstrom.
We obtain 7.7 angstrom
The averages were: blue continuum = 8.11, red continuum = 11.2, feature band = 7.9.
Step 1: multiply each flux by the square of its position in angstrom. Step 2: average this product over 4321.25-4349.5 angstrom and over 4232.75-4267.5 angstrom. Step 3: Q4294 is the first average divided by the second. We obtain 2.13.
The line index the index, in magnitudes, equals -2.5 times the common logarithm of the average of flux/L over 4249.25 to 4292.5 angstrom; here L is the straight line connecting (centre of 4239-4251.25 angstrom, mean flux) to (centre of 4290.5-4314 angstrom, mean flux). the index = 0.20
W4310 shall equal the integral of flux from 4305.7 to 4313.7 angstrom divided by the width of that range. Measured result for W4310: 9.85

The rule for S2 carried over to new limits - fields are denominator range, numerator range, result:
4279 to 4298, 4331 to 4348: 2.05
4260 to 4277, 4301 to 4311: 1.39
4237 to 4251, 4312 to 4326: 1.72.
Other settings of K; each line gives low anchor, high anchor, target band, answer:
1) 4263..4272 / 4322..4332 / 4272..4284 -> -2.0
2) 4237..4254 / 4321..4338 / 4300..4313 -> 1.3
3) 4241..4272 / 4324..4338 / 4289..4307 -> 6.2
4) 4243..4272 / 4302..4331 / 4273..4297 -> 3.1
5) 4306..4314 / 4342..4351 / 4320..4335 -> -0.5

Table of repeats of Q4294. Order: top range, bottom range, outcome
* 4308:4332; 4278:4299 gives 1.96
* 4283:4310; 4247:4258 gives 1.72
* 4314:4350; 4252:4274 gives 2.52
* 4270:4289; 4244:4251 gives 1.23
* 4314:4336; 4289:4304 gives 2.30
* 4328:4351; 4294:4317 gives 1.44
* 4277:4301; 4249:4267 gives 1.60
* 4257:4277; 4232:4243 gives 0.74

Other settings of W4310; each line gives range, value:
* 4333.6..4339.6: 10.7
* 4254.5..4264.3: 3.24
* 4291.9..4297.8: 3.54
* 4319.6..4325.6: 11.2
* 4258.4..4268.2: 4.43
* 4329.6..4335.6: 10.8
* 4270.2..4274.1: 7.77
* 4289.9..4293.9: 3.79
